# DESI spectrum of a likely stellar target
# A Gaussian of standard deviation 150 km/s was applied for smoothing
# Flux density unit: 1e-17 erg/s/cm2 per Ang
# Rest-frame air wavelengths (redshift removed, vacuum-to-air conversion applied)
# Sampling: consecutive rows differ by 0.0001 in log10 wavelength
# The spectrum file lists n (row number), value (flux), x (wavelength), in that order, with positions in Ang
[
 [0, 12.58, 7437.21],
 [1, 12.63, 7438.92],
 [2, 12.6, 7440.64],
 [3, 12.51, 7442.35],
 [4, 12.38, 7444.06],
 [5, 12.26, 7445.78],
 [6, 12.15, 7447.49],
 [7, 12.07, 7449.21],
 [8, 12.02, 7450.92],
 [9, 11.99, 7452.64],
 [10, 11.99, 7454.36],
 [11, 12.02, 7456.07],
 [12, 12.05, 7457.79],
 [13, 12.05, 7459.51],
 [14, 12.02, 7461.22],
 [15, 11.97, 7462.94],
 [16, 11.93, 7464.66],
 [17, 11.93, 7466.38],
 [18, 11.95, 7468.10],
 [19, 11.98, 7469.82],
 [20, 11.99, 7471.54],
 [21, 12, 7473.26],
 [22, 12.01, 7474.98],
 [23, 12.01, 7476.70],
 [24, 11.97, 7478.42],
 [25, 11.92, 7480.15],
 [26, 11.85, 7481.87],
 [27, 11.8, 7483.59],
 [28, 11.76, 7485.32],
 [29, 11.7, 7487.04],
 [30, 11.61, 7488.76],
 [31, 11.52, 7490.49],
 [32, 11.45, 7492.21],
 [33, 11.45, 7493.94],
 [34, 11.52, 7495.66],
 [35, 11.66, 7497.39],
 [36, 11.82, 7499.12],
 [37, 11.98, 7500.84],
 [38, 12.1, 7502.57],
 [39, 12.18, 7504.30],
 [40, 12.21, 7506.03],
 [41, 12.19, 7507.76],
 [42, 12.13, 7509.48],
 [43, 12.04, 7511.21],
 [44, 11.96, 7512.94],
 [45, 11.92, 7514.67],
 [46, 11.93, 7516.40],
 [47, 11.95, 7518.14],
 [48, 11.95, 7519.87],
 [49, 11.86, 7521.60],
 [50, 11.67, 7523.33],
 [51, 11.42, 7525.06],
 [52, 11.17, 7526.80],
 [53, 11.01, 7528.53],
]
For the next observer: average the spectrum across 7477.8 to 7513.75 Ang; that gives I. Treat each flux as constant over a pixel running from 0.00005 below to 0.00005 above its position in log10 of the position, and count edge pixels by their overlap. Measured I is 11.8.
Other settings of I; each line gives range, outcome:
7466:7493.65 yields 11.8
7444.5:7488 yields 12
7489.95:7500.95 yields 11.6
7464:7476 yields 12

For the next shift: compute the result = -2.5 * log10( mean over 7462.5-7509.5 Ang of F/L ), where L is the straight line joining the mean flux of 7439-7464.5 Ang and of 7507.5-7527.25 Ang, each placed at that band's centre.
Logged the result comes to 0.01 mag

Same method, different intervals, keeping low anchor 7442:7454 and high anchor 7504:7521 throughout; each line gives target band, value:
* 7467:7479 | 0.01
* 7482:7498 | 0.04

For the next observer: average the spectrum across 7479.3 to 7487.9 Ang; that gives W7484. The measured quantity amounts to 11.8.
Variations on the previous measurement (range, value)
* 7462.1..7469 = 11.9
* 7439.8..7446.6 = 12.4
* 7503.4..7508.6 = 12.2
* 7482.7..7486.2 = 11.8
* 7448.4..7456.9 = 12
